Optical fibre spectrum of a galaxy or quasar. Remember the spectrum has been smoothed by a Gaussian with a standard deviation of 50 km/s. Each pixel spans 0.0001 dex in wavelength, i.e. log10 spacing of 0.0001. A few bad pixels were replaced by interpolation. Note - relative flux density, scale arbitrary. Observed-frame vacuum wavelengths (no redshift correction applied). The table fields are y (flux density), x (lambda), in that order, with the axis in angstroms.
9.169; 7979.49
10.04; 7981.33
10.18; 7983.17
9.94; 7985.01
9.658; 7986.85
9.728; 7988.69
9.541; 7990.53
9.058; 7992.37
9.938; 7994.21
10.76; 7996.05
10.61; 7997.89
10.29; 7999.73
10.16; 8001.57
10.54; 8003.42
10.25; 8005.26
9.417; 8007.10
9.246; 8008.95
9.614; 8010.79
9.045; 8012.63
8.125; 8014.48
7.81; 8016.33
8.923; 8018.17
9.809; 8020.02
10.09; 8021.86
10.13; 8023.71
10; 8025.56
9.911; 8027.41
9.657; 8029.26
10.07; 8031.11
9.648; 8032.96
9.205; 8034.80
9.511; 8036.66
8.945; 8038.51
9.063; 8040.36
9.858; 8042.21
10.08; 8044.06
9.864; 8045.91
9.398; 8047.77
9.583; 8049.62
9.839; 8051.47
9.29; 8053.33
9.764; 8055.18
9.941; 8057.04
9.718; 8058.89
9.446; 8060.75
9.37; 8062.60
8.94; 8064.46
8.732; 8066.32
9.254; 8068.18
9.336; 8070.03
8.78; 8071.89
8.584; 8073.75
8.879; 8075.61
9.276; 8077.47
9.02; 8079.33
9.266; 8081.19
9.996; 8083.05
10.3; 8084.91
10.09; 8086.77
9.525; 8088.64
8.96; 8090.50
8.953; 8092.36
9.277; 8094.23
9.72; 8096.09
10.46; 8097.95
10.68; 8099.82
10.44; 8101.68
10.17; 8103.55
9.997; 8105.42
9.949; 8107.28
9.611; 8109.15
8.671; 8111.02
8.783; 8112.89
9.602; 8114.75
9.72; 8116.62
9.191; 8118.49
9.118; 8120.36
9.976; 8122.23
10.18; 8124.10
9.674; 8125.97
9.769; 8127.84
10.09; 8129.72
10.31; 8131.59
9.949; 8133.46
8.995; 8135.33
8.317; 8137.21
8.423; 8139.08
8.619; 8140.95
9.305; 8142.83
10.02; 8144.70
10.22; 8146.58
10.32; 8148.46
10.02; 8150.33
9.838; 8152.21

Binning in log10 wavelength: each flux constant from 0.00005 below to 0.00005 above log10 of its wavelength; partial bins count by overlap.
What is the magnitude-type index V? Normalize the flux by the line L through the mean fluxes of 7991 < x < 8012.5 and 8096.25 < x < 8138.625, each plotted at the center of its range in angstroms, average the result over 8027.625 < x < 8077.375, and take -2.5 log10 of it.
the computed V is 0.05 mag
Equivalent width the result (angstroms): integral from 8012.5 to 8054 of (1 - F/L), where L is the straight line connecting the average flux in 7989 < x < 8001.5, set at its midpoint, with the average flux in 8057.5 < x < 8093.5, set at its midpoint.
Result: 0.85 angstroms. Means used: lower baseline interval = 10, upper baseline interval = 9.29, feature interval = 9.48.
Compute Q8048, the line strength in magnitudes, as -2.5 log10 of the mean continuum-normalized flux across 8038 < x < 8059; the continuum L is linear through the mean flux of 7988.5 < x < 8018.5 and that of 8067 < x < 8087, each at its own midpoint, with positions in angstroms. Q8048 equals -0.023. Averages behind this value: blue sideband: 9.6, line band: 9.62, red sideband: 9.31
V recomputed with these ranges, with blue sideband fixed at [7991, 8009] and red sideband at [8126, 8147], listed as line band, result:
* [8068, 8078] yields 0.085 mag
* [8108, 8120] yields 0.032 mag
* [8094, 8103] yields -0.063 mag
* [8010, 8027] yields 0.076 mag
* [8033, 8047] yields 0.041 mag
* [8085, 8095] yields 0.025 mag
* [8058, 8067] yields 0.060 mag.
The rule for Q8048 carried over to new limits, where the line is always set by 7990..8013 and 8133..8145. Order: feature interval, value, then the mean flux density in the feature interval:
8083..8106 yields -0.07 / 9.88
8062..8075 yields 0.06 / 8.98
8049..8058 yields -0.01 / 9.69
